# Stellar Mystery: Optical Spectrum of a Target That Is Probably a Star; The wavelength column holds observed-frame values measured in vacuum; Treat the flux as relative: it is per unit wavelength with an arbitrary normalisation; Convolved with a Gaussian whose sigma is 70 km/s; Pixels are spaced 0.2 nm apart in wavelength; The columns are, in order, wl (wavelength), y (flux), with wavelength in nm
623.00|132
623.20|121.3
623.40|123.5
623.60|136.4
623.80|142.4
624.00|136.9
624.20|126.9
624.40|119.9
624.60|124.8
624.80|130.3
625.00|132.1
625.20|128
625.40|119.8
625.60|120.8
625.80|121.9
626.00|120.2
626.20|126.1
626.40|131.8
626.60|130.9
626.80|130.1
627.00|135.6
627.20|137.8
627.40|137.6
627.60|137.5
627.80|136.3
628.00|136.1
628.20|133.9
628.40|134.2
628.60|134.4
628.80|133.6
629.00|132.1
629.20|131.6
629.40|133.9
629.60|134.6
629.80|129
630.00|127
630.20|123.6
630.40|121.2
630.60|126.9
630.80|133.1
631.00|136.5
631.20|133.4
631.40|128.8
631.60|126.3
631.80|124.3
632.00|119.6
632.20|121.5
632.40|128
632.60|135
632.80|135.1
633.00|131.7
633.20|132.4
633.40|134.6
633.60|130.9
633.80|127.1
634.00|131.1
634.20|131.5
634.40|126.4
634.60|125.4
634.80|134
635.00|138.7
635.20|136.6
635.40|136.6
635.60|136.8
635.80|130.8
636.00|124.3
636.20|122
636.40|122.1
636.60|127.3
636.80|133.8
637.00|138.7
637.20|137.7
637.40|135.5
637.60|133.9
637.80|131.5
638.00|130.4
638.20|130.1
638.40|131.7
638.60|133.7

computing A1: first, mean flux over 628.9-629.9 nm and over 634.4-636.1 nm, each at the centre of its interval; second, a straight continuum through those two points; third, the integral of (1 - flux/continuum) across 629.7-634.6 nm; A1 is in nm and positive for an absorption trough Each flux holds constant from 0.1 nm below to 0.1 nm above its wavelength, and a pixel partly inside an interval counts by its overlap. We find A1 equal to 0.13 nm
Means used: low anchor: 132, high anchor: 133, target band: 129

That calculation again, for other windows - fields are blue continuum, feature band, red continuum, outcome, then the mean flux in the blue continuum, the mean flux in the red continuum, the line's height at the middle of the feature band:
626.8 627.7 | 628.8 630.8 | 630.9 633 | 0.05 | 136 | 129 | 132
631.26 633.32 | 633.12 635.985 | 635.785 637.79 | -0.06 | 128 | 131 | 130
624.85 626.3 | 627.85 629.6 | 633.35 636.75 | -0.10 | 124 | 130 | 126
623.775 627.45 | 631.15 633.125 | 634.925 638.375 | 0.04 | 129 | 132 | 131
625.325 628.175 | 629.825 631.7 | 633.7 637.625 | 0.03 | 130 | 131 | 131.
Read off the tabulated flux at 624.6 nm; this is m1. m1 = 124.8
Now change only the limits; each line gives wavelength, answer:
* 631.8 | 124.3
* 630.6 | 126.9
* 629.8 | 129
